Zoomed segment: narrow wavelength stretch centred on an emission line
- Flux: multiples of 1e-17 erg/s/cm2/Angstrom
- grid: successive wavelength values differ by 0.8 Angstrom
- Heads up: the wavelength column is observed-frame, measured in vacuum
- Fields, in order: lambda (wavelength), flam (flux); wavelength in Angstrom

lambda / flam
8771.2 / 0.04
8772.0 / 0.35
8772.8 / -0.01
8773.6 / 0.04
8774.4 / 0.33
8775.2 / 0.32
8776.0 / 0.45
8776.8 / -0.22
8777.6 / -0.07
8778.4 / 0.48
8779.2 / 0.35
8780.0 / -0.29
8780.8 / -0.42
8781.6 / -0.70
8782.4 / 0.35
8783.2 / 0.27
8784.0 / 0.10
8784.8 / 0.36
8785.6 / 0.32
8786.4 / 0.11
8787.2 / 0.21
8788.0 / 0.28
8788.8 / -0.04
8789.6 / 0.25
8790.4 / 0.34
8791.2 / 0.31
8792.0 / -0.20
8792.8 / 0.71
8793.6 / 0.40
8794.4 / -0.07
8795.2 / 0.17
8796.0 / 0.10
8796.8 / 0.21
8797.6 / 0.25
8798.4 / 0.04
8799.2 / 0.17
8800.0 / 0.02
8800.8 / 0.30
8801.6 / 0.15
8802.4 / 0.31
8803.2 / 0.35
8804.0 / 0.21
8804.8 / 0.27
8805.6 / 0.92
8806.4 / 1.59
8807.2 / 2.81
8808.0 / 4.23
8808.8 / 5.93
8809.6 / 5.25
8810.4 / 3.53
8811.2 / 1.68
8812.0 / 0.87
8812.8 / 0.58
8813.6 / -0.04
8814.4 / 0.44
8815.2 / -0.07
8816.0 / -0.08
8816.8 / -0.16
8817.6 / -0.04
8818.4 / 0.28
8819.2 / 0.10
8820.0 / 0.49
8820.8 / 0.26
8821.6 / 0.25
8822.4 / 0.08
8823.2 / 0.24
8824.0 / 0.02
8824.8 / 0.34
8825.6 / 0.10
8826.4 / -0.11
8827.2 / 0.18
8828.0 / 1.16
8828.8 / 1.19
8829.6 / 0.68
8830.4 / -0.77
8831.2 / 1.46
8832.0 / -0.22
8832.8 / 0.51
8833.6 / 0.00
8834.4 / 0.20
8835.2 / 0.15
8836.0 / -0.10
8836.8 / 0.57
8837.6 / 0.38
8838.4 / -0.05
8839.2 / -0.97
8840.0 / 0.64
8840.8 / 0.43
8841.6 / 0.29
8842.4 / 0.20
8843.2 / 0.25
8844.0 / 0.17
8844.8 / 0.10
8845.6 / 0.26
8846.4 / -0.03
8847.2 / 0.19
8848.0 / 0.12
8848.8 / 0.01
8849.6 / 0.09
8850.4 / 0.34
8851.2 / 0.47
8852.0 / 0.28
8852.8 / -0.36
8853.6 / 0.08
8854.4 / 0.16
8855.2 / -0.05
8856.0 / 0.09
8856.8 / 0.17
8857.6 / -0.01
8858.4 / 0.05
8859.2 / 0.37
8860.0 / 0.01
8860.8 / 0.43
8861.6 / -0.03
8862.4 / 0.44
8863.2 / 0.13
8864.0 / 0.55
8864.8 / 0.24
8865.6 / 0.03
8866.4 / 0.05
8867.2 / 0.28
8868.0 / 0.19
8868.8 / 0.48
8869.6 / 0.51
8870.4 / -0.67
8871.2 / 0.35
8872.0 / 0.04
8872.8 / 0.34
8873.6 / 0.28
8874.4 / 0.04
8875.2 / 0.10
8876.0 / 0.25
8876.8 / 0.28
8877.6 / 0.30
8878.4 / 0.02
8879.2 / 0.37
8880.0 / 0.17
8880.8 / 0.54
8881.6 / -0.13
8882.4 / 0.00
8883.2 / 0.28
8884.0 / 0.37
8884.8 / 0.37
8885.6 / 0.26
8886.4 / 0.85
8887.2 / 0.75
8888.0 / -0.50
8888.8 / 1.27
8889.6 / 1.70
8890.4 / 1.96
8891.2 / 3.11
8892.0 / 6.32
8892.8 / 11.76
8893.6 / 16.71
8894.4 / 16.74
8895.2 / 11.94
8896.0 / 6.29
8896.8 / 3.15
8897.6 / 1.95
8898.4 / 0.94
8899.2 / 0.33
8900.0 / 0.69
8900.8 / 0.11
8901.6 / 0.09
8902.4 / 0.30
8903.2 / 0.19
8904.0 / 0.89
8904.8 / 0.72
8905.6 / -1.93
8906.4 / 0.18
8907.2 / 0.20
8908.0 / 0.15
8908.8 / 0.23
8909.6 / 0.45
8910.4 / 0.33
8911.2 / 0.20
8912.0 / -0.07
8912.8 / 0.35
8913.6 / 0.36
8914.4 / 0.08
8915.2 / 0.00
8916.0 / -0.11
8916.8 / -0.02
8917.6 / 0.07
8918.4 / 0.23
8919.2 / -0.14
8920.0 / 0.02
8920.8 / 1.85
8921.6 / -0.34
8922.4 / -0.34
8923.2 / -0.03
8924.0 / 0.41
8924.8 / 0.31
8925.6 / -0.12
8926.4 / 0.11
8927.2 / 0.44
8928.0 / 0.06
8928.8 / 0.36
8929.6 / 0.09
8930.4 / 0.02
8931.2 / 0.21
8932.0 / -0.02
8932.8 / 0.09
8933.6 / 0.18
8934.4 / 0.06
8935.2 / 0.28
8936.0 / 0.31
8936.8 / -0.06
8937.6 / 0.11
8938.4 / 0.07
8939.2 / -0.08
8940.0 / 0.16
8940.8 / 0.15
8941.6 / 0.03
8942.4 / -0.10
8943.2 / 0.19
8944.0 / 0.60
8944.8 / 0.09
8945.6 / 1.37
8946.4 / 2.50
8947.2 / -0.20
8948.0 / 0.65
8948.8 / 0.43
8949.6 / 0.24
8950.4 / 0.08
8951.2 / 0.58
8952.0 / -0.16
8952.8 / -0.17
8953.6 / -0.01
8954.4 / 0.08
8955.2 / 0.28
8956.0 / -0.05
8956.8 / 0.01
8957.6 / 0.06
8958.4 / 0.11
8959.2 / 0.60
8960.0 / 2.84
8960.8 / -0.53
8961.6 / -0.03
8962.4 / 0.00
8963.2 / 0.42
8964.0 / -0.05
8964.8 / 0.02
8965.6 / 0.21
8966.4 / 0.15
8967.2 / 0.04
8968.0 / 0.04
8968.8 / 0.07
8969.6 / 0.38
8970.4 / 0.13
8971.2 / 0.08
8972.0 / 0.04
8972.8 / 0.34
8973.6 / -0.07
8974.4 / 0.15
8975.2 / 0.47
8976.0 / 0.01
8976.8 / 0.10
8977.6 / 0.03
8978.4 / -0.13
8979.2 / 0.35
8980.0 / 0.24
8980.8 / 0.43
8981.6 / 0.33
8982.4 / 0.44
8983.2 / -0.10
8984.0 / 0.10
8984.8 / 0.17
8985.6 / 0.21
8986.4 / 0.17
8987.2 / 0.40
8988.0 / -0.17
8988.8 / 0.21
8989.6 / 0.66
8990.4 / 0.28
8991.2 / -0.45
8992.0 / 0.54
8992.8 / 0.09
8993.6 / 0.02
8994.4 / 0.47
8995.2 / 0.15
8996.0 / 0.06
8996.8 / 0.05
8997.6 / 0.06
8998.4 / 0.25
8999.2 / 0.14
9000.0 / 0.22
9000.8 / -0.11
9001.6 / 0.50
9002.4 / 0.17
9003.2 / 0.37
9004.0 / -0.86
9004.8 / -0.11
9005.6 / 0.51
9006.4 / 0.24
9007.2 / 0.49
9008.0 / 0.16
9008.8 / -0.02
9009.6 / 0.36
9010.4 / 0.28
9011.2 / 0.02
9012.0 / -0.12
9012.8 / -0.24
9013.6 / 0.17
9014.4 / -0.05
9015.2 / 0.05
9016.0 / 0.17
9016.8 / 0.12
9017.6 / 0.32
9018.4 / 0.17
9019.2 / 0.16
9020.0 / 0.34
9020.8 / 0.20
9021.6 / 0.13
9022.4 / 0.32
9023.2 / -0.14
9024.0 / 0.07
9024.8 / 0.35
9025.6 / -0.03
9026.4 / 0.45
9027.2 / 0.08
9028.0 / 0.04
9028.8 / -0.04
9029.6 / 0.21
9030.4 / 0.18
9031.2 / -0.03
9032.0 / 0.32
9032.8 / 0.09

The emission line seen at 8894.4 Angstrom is [O III]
